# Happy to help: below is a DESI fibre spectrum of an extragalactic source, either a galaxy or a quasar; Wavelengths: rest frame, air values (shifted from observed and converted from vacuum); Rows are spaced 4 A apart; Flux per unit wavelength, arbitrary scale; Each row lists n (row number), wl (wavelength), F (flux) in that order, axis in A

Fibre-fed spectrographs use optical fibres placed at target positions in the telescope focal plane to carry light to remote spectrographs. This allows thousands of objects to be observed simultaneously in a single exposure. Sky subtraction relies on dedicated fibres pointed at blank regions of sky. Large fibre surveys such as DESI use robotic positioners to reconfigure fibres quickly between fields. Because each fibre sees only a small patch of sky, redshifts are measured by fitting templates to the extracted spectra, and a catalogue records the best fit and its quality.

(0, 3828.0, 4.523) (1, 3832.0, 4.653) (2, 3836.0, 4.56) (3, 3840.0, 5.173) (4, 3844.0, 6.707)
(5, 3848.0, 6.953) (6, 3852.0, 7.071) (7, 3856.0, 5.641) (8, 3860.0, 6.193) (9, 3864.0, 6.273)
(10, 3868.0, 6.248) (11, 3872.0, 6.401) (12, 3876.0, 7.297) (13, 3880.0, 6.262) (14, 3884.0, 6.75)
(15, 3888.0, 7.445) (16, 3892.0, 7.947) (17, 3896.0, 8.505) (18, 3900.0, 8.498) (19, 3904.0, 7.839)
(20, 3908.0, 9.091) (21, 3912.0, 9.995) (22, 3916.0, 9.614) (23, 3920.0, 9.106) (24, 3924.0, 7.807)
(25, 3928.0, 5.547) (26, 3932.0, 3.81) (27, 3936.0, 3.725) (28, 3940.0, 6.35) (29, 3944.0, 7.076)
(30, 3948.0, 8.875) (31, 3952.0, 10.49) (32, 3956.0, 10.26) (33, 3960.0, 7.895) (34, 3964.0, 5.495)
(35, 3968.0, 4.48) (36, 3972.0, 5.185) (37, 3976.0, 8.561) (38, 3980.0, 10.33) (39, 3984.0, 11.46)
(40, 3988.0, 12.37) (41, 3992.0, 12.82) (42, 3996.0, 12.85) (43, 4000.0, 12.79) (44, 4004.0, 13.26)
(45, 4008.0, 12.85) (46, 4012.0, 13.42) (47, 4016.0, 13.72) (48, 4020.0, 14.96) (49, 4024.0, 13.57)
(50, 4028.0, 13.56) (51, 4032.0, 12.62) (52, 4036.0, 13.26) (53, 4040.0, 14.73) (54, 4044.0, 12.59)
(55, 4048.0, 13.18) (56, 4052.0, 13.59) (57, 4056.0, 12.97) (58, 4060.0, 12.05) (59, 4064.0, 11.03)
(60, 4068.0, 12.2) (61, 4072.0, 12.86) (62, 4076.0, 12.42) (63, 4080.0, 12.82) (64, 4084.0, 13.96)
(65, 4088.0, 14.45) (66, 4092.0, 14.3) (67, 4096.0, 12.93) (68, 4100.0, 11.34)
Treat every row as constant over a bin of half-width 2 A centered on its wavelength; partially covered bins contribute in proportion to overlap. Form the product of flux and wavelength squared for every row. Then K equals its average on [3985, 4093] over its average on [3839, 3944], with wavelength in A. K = 2.01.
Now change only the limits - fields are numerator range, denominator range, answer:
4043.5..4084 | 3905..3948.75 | 1.85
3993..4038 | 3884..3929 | 1.70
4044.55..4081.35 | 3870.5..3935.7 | 1.81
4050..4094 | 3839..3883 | 2.25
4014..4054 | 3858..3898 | 2.12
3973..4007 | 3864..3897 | 1.76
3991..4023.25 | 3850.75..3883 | 2.24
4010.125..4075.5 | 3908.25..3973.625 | 1.90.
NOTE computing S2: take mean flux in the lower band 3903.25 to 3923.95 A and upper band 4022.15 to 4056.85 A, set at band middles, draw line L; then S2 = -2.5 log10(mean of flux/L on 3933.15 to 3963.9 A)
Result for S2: 0.34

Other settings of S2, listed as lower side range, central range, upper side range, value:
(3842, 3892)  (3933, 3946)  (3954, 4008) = 0.49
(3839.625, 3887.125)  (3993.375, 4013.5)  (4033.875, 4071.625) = -0.16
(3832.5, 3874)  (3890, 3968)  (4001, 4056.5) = 0.18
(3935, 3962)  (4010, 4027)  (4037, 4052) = -0.16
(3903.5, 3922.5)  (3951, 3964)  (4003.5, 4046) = 0.22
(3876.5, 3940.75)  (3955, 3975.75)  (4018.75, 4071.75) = 0.41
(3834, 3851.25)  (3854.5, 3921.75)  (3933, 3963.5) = -0.14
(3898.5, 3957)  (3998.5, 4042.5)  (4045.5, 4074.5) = -0.21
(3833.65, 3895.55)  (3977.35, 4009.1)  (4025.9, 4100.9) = -0.14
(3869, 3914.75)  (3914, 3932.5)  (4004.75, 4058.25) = 0.21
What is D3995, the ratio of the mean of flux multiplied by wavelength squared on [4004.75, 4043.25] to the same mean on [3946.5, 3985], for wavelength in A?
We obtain 1.70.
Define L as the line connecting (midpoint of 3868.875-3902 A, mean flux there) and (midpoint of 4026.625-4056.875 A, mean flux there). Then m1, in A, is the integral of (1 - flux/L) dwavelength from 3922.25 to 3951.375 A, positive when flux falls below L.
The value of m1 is 9.3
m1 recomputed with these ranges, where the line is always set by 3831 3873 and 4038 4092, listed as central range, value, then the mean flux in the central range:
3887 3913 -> -2.9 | 8.46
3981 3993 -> -1.8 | 12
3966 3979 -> 4.7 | 6.4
